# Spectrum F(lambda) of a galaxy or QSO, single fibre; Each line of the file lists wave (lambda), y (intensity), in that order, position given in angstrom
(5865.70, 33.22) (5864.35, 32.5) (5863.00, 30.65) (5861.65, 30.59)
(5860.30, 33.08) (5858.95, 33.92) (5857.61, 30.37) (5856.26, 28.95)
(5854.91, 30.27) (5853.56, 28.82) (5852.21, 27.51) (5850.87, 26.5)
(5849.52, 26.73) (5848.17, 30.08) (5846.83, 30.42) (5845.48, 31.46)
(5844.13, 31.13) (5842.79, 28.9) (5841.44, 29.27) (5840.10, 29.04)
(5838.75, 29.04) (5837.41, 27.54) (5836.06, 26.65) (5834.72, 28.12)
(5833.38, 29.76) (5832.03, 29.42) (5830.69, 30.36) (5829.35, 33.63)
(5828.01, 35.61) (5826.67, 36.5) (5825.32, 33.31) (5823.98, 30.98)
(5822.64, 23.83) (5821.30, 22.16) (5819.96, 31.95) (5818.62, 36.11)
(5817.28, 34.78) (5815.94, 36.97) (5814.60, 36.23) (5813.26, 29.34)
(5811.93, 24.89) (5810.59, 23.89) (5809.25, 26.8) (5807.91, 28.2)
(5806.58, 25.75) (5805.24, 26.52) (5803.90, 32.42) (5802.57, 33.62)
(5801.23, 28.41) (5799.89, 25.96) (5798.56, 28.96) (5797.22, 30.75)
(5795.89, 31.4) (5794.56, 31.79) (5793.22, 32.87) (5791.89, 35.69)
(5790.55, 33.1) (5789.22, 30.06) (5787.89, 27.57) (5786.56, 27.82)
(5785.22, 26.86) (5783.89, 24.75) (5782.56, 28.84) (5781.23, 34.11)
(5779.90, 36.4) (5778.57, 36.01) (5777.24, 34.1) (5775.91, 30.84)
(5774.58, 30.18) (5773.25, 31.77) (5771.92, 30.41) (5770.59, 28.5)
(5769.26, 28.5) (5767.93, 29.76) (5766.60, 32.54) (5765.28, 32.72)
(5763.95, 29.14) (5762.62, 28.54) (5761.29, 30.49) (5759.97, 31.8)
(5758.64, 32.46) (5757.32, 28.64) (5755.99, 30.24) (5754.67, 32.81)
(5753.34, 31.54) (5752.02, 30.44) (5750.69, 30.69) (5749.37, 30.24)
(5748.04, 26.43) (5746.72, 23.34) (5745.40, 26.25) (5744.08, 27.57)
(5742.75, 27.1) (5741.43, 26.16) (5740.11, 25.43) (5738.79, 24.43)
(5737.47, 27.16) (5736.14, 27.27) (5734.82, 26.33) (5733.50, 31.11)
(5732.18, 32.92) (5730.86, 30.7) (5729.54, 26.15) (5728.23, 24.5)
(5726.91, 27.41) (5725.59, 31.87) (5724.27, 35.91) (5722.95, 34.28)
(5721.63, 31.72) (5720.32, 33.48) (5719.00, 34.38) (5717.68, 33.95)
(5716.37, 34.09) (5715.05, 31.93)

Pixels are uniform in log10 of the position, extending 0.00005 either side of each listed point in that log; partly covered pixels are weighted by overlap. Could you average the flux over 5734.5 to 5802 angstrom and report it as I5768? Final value 29.7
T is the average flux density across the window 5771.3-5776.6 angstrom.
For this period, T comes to 30.8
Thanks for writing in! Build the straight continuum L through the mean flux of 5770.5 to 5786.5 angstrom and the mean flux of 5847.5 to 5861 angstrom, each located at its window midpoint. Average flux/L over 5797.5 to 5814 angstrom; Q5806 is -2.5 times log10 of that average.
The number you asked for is 0.09 mag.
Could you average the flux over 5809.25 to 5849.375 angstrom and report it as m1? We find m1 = 30.3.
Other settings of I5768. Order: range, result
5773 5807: 30.7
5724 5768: 29.1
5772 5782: 33.1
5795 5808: 29.3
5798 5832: 30.3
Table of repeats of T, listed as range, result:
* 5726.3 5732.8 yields 28.3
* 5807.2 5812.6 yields 26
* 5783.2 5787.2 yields 26.5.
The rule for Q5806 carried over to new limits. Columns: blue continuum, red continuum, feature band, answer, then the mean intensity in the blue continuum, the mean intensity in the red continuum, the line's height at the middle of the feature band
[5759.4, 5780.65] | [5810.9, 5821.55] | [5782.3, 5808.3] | 0.07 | 31.4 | 31.7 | 31.5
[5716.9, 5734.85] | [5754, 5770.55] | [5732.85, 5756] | 0.11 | 31.2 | 30.6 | 30.9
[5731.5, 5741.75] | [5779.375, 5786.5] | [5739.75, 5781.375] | -0.05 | 27.6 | 29.9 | 28.8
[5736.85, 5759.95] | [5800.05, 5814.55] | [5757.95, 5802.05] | -0.09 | 28.4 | 28.3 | 28.3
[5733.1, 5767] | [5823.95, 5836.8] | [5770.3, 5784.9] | -0.06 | 28.8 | 31.4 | 29.7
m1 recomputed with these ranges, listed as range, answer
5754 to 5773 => 30.5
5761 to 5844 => 30.3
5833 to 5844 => 28.6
